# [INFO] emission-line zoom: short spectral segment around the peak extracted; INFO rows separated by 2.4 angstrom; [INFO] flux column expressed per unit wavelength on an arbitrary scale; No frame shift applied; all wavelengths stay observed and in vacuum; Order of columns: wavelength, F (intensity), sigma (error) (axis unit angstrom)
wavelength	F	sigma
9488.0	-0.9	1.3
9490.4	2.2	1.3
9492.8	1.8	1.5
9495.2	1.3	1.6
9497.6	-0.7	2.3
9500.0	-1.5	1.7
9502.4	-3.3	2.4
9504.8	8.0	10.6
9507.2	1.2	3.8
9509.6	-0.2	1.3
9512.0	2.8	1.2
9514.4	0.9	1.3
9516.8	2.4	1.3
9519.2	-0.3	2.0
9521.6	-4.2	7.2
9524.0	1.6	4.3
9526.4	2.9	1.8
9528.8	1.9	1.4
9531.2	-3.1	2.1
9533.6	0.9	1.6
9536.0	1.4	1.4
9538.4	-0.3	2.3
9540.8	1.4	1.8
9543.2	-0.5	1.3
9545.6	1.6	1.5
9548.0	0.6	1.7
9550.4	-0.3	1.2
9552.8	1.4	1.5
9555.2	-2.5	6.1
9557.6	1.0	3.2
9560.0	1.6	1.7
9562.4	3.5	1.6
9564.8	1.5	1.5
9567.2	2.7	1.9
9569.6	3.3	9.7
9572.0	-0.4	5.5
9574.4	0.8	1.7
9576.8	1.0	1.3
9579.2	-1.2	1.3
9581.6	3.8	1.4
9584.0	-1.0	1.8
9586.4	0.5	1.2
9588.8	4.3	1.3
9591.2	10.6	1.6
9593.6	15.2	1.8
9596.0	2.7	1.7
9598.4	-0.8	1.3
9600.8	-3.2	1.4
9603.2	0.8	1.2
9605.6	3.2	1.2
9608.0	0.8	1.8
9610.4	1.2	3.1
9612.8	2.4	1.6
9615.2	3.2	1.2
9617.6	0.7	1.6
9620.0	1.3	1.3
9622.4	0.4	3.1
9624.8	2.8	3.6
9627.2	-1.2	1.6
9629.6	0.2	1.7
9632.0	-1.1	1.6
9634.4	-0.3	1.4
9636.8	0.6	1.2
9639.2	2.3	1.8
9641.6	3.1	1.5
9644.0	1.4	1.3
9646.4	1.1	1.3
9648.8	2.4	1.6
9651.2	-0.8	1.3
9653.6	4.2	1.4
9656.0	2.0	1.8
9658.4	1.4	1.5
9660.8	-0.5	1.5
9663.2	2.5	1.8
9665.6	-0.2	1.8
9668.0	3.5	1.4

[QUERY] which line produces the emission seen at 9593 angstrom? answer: H-beta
